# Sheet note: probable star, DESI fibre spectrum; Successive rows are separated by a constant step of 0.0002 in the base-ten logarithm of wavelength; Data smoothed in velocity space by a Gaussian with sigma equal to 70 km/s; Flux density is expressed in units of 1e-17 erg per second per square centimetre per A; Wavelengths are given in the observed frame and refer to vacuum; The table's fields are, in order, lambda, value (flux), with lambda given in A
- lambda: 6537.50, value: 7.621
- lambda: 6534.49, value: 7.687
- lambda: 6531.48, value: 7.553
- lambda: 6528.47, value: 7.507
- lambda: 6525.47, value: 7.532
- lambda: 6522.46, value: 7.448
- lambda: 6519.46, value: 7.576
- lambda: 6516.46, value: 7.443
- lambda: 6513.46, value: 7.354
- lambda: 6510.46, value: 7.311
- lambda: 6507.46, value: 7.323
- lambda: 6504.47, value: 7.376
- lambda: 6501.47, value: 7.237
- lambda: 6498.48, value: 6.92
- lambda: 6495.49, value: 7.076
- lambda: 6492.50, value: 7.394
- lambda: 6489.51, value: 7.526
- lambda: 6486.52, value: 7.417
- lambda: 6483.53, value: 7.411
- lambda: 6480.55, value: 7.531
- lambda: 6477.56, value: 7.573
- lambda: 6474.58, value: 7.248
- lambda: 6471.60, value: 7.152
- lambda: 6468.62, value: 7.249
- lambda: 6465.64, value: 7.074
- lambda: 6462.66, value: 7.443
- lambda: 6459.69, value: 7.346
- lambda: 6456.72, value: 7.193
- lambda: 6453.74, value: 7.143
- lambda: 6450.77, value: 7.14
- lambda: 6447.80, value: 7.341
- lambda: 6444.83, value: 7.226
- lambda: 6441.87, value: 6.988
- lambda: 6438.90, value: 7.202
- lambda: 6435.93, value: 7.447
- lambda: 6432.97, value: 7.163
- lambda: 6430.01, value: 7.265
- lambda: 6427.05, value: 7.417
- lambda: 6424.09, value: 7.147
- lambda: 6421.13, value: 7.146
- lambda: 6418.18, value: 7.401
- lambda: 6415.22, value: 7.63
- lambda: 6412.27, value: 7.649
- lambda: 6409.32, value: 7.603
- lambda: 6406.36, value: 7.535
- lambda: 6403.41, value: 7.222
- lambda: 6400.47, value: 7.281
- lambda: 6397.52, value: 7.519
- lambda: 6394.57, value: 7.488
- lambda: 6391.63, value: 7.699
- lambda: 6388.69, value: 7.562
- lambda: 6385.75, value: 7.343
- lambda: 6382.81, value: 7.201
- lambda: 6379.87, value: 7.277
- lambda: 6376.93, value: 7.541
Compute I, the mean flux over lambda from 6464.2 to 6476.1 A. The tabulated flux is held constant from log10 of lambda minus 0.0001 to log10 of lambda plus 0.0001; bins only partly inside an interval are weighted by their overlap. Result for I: 7.18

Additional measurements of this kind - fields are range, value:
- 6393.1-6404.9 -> 7.38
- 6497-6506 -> 7.18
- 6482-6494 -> 7.44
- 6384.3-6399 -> 7.52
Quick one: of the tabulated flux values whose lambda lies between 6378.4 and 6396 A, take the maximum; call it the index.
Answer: 7.699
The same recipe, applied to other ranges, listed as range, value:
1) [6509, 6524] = 7.576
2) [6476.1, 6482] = 7.573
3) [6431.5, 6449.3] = 7.447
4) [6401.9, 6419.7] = 7.649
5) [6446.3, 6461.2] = 7.346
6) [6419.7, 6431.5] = 7.417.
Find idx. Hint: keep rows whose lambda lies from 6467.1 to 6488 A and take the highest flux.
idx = 7.573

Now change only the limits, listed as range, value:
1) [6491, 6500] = 7.394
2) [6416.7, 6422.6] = 7.401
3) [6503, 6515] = 7.376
